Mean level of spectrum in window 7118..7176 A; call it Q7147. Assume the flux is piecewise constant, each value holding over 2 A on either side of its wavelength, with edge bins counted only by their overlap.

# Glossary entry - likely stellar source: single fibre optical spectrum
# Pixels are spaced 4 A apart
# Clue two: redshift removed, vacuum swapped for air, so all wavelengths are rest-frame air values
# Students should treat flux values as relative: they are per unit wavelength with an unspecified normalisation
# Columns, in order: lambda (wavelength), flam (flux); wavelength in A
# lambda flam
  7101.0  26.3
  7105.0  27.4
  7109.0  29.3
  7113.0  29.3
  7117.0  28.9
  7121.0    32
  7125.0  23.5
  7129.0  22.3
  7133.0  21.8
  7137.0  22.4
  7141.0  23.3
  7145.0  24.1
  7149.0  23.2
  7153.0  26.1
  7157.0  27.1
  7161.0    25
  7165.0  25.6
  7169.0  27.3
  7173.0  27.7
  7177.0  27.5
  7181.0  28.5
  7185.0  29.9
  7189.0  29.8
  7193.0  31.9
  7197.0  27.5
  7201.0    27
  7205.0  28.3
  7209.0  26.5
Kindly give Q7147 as 25.2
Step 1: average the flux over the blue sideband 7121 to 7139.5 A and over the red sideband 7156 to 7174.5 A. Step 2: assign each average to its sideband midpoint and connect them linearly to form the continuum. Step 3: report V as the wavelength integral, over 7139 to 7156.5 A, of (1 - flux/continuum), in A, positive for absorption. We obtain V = 0.4 A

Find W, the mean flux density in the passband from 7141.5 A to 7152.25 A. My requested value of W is 23.9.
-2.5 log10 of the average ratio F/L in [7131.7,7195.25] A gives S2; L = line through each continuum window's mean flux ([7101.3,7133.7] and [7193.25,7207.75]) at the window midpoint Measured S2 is 0.05 mag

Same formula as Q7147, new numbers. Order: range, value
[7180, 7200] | 29.4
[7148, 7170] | 25.8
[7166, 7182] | 27.6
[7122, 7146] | 23.2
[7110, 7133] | 26.8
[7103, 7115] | 28.7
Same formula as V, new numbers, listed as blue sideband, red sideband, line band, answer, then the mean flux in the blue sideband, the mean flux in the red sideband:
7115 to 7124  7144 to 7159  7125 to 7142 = 3.2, 29.7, 25.2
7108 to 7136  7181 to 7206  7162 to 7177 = 0.7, 26.5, 29.1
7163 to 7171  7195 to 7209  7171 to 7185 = -0.7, 26.5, 27.4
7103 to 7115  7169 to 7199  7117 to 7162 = 6.2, 28.7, 28.9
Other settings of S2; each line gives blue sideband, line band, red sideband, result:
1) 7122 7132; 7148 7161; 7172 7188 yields 0.027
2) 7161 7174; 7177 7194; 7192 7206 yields -0.075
